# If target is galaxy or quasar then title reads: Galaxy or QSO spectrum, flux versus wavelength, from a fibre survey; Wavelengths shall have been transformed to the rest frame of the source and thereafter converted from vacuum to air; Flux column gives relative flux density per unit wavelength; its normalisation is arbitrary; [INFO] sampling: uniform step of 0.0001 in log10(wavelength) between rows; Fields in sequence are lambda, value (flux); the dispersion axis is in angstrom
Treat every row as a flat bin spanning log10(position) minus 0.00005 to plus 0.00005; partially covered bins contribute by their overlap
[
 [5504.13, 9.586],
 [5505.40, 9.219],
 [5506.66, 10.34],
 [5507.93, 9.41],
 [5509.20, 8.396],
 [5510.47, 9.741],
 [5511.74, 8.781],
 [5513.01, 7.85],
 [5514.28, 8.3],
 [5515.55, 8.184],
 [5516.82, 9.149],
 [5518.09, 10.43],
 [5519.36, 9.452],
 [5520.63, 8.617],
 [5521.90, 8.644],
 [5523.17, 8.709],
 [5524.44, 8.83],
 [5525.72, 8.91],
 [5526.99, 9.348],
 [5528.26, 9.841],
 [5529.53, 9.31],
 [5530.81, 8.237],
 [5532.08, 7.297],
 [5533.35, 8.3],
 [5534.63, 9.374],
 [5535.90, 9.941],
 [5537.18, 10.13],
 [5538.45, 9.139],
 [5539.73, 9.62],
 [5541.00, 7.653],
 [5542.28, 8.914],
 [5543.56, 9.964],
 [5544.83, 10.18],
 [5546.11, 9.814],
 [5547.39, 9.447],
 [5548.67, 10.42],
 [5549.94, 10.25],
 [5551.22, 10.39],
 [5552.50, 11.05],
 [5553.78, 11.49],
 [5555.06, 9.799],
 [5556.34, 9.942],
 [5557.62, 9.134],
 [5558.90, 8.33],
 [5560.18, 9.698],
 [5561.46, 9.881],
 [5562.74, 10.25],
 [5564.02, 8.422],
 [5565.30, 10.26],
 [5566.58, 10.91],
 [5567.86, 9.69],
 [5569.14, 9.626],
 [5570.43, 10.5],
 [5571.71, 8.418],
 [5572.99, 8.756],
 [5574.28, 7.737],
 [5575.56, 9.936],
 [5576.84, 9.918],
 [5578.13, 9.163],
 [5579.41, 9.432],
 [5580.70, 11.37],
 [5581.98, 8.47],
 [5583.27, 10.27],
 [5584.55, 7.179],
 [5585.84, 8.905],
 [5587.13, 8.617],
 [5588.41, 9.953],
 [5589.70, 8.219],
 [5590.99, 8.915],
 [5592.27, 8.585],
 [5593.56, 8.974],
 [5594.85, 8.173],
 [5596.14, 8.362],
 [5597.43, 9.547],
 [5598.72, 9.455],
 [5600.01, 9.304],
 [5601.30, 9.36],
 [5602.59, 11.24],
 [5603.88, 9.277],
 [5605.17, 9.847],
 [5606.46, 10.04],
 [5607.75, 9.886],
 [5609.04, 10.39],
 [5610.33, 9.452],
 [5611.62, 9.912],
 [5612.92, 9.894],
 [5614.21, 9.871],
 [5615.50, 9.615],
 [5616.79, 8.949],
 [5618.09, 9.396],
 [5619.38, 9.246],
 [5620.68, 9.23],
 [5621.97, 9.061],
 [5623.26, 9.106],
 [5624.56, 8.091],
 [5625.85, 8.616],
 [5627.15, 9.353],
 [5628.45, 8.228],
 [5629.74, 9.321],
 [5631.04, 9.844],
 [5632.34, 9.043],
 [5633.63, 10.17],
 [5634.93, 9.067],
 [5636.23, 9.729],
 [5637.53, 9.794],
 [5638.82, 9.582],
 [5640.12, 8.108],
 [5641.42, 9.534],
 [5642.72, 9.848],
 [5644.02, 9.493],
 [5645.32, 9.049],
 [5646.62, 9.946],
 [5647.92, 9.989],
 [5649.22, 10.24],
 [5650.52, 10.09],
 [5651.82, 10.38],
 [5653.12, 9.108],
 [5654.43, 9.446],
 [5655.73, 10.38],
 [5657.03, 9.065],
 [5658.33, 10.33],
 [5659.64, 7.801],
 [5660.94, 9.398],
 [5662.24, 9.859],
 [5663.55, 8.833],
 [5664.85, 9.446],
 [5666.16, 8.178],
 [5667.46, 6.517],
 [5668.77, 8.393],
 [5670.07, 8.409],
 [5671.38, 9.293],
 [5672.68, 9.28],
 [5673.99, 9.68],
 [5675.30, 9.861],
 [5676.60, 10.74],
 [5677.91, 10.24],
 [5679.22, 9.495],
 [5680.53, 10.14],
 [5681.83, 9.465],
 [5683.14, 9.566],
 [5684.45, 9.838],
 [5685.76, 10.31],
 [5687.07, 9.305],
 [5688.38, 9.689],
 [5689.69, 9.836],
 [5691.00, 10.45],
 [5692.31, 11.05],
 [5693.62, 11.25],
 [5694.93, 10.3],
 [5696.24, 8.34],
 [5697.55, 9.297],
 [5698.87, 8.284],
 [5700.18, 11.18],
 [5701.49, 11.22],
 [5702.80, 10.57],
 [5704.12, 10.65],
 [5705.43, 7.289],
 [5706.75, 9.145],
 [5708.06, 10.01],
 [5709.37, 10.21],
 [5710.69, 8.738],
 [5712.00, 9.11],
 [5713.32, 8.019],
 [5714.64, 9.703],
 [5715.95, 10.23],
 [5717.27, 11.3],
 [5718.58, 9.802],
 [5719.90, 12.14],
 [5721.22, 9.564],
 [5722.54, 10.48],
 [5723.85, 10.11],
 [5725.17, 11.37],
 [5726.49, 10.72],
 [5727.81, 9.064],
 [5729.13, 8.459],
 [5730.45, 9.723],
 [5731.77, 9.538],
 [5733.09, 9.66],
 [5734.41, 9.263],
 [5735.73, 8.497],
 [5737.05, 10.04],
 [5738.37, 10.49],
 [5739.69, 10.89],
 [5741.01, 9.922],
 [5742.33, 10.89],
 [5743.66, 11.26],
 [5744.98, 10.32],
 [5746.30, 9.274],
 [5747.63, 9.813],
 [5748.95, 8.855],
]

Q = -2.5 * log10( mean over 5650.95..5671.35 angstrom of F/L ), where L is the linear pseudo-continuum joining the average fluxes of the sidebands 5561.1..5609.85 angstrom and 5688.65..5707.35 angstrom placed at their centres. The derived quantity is 0.08 mag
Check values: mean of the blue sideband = 9.4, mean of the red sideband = 9.91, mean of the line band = 9.05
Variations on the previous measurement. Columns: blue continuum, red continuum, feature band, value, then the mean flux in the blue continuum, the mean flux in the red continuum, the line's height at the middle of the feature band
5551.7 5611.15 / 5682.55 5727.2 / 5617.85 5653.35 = 0.04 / 9.48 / 9.97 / 9.7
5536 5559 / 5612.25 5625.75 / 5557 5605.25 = 0.02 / 9.79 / 9.22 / 9.52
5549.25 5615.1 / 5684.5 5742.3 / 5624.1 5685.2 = 0.04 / 9.54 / 9.9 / 9.74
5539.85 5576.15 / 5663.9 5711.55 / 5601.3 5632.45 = 0.02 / 9.67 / 9.6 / 9.64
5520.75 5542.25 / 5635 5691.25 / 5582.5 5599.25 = 0.04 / 8.95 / 9.48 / 9.19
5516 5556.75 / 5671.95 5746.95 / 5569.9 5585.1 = 0.03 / 9.45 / 9.92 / 9.56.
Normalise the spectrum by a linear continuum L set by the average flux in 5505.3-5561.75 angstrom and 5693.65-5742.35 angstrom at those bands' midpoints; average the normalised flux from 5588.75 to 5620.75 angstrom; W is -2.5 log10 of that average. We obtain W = 0.01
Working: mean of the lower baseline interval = 9.33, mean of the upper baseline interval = 9.85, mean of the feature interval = 9.41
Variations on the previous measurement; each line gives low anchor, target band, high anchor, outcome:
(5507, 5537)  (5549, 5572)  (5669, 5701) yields -0.09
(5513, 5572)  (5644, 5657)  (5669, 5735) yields -0.01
